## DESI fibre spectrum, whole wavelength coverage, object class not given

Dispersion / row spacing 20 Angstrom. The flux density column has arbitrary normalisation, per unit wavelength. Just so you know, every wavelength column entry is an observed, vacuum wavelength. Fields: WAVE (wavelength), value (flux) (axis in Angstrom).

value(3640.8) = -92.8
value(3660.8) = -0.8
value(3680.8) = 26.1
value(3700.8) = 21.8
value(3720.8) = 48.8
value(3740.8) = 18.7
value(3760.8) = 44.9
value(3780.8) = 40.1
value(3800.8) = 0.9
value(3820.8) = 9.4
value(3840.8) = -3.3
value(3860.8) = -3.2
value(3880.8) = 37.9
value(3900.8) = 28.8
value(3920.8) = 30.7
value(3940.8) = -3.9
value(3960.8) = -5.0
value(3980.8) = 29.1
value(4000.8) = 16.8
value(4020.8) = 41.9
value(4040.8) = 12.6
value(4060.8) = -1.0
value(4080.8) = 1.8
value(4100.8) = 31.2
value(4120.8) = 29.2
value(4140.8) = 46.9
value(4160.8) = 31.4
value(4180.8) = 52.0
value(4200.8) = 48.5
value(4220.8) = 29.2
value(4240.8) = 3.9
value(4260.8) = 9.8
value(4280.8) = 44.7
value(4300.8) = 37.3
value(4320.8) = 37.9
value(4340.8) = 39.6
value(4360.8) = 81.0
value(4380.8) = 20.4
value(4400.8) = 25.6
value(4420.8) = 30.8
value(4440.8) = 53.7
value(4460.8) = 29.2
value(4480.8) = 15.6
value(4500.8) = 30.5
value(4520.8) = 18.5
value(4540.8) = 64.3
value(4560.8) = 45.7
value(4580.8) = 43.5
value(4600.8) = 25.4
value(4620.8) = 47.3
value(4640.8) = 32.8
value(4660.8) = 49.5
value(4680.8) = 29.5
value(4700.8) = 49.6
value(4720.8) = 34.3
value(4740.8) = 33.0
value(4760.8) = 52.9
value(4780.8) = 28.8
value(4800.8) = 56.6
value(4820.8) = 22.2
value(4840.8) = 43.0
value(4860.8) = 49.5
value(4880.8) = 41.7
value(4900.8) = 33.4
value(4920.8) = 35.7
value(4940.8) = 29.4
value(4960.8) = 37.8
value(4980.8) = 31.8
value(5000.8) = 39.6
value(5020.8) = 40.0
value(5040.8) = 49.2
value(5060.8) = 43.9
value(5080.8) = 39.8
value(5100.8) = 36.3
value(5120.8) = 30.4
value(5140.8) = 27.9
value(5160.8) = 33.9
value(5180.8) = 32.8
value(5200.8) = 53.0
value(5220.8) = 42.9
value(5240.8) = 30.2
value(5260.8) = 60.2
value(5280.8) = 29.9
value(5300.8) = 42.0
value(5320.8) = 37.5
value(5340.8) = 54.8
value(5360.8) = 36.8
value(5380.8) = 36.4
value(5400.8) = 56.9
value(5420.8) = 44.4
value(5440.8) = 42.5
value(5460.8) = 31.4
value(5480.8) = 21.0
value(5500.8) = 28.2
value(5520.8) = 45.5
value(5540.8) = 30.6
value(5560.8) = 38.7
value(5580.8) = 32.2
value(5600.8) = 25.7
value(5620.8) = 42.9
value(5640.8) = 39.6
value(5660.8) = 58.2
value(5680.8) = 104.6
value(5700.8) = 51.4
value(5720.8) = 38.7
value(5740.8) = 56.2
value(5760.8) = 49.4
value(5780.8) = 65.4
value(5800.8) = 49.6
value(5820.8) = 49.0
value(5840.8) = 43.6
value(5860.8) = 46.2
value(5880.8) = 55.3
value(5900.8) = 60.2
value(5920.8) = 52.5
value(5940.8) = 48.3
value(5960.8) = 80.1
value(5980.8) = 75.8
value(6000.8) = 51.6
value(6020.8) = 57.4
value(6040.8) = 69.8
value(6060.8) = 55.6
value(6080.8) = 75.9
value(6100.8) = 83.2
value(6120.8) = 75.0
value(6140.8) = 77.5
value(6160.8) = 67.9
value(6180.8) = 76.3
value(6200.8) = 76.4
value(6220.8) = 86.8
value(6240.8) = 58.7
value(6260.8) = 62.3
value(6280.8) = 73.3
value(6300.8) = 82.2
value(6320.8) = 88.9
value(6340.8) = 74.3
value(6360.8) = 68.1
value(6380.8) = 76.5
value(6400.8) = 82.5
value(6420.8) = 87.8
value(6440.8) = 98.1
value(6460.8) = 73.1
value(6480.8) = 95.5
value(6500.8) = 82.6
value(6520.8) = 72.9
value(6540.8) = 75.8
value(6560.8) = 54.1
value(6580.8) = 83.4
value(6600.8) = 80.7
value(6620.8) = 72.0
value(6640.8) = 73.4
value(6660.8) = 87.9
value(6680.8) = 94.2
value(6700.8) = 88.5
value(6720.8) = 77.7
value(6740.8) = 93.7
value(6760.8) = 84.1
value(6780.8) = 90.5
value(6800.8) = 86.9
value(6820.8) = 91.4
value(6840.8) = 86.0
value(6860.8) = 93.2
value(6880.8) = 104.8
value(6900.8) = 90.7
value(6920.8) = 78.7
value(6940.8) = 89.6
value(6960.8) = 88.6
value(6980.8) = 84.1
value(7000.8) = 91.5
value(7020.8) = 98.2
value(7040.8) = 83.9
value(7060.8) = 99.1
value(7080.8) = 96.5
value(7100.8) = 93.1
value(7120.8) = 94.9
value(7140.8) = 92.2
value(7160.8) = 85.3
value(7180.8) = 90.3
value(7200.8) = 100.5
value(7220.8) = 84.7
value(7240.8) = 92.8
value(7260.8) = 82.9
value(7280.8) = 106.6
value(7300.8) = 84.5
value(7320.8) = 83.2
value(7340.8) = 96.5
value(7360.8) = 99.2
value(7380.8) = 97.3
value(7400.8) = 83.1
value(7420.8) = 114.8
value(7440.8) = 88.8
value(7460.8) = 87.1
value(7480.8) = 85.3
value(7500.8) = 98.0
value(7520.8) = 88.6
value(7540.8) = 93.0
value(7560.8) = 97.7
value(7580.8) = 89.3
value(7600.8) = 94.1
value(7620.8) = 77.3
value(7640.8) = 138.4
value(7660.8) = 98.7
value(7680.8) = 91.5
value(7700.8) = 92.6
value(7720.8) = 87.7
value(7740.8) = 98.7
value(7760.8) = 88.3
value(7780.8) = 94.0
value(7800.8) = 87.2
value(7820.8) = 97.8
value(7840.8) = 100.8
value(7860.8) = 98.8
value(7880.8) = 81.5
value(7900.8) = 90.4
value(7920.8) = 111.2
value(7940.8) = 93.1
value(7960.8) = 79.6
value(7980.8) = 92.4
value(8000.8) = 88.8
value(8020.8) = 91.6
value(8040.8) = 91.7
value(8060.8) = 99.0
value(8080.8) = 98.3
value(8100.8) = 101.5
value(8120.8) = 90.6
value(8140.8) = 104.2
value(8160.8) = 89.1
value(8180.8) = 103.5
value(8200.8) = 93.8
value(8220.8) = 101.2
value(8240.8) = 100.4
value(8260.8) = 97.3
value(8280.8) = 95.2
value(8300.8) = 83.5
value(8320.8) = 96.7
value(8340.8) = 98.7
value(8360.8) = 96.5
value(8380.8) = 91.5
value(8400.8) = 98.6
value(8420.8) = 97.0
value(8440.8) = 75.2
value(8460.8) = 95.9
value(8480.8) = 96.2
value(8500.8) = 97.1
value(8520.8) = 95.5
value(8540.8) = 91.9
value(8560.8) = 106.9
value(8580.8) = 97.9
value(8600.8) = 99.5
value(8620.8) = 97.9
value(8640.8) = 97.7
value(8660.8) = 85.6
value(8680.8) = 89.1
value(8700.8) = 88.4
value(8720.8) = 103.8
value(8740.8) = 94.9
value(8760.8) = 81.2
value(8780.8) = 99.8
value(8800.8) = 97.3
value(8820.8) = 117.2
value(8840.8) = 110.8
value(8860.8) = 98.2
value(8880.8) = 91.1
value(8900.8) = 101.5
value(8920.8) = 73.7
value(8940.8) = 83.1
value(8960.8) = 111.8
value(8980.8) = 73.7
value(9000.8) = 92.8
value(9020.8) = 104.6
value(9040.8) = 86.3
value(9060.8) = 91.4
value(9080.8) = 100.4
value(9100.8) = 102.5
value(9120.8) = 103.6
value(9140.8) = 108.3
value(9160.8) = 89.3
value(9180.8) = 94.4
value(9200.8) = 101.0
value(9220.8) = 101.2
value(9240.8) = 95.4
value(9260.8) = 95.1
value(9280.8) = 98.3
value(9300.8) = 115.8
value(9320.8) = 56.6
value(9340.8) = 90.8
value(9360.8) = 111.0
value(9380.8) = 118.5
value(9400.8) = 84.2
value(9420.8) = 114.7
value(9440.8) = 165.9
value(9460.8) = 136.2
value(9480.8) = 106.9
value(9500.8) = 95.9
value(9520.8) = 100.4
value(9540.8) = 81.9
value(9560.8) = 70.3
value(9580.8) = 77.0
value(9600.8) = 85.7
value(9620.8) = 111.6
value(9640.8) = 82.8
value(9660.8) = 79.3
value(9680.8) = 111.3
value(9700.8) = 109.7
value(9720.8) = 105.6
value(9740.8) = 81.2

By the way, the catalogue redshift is 0.53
